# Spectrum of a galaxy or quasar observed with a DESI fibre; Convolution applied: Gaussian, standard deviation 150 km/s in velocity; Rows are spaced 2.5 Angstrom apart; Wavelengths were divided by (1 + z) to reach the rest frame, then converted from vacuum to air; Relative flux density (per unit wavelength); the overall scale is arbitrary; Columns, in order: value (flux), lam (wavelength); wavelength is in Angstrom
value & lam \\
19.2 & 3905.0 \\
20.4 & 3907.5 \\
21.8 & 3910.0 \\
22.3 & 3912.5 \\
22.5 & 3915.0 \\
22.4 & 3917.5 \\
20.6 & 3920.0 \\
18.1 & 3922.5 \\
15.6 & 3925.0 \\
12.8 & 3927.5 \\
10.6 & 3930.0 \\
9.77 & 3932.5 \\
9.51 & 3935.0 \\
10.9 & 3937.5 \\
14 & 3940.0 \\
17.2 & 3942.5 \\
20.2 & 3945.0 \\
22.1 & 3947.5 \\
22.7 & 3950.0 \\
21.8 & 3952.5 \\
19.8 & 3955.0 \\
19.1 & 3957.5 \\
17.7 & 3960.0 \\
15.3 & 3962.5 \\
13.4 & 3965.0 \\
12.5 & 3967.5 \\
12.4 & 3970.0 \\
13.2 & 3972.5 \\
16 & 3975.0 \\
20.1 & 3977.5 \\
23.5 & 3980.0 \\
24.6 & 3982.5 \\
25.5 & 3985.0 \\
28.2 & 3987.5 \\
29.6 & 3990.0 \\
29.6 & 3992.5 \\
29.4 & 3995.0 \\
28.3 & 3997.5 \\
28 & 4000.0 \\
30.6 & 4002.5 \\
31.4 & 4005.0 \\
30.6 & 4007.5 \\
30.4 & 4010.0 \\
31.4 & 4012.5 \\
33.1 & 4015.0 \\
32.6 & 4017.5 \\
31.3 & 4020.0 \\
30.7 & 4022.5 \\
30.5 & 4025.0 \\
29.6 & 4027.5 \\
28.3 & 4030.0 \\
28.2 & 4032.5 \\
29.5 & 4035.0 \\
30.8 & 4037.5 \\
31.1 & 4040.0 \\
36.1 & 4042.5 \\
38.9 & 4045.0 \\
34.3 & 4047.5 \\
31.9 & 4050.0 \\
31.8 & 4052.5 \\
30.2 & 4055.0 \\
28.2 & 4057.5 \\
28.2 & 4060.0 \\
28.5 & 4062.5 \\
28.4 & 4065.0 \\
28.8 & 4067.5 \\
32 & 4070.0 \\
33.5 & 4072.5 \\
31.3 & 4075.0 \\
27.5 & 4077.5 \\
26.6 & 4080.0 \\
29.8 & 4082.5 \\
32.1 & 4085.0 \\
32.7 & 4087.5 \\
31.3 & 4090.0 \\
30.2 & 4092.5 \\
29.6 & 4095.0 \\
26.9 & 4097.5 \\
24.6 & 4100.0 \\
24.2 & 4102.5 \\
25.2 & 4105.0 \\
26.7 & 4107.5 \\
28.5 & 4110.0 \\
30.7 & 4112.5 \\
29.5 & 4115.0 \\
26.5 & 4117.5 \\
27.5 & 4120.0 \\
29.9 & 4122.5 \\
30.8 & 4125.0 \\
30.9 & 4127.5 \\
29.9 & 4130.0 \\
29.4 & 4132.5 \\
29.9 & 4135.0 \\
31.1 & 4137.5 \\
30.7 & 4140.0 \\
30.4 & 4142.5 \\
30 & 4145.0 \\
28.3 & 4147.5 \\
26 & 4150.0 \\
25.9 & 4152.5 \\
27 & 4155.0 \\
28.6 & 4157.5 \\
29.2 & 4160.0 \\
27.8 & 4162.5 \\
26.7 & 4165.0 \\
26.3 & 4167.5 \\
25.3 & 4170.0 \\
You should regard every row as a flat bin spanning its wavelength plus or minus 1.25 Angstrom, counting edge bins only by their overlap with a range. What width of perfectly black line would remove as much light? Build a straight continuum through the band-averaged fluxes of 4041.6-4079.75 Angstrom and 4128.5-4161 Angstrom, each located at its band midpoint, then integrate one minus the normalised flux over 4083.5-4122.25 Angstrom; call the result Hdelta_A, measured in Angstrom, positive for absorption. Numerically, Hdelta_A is 2.1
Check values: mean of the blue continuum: 31.1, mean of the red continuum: 29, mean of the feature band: 28.5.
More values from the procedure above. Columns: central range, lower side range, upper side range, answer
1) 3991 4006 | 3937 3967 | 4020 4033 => -2.5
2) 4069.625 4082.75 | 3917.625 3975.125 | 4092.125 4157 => -2.6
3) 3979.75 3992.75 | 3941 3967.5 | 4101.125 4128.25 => -4.0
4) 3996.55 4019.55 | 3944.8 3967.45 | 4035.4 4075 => -4.8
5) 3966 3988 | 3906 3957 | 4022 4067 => 3.8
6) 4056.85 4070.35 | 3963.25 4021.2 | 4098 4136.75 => -0.9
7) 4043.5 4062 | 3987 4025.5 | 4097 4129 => -1.6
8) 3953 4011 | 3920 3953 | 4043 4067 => -2.3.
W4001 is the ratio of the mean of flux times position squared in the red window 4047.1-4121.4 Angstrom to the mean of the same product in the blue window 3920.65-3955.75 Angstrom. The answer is 1.9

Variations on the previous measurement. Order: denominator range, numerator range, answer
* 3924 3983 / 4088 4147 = 1.92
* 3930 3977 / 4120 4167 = 2.00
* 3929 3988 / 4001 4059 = 1.86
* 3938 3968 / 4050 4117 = 1.73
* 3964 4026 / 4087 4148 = 1.19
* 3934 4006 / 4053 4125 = 1.46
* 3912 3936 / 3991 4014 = 1.92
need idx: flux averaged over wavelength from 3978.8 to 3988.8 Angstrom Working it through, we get 25.5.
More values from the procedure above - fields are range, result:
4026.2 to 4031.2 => 29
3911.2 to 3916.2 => 22.4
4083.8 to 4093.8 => 31.6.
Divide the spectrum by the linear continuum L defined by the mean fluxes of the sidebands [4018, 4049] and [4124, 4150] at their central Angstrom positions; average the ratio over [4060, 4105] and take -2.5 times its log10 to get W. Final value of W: 0.061 mag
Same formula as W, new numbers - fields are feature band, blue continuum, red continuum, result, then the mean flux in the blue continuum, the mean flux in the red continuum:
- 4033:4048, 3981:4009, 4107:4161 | -0.15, 28.7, 29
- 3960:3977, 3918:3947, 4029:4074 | 0.35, 14.9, 31.1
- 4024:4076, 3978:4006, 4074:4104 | -0.09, 27.8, 28.8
